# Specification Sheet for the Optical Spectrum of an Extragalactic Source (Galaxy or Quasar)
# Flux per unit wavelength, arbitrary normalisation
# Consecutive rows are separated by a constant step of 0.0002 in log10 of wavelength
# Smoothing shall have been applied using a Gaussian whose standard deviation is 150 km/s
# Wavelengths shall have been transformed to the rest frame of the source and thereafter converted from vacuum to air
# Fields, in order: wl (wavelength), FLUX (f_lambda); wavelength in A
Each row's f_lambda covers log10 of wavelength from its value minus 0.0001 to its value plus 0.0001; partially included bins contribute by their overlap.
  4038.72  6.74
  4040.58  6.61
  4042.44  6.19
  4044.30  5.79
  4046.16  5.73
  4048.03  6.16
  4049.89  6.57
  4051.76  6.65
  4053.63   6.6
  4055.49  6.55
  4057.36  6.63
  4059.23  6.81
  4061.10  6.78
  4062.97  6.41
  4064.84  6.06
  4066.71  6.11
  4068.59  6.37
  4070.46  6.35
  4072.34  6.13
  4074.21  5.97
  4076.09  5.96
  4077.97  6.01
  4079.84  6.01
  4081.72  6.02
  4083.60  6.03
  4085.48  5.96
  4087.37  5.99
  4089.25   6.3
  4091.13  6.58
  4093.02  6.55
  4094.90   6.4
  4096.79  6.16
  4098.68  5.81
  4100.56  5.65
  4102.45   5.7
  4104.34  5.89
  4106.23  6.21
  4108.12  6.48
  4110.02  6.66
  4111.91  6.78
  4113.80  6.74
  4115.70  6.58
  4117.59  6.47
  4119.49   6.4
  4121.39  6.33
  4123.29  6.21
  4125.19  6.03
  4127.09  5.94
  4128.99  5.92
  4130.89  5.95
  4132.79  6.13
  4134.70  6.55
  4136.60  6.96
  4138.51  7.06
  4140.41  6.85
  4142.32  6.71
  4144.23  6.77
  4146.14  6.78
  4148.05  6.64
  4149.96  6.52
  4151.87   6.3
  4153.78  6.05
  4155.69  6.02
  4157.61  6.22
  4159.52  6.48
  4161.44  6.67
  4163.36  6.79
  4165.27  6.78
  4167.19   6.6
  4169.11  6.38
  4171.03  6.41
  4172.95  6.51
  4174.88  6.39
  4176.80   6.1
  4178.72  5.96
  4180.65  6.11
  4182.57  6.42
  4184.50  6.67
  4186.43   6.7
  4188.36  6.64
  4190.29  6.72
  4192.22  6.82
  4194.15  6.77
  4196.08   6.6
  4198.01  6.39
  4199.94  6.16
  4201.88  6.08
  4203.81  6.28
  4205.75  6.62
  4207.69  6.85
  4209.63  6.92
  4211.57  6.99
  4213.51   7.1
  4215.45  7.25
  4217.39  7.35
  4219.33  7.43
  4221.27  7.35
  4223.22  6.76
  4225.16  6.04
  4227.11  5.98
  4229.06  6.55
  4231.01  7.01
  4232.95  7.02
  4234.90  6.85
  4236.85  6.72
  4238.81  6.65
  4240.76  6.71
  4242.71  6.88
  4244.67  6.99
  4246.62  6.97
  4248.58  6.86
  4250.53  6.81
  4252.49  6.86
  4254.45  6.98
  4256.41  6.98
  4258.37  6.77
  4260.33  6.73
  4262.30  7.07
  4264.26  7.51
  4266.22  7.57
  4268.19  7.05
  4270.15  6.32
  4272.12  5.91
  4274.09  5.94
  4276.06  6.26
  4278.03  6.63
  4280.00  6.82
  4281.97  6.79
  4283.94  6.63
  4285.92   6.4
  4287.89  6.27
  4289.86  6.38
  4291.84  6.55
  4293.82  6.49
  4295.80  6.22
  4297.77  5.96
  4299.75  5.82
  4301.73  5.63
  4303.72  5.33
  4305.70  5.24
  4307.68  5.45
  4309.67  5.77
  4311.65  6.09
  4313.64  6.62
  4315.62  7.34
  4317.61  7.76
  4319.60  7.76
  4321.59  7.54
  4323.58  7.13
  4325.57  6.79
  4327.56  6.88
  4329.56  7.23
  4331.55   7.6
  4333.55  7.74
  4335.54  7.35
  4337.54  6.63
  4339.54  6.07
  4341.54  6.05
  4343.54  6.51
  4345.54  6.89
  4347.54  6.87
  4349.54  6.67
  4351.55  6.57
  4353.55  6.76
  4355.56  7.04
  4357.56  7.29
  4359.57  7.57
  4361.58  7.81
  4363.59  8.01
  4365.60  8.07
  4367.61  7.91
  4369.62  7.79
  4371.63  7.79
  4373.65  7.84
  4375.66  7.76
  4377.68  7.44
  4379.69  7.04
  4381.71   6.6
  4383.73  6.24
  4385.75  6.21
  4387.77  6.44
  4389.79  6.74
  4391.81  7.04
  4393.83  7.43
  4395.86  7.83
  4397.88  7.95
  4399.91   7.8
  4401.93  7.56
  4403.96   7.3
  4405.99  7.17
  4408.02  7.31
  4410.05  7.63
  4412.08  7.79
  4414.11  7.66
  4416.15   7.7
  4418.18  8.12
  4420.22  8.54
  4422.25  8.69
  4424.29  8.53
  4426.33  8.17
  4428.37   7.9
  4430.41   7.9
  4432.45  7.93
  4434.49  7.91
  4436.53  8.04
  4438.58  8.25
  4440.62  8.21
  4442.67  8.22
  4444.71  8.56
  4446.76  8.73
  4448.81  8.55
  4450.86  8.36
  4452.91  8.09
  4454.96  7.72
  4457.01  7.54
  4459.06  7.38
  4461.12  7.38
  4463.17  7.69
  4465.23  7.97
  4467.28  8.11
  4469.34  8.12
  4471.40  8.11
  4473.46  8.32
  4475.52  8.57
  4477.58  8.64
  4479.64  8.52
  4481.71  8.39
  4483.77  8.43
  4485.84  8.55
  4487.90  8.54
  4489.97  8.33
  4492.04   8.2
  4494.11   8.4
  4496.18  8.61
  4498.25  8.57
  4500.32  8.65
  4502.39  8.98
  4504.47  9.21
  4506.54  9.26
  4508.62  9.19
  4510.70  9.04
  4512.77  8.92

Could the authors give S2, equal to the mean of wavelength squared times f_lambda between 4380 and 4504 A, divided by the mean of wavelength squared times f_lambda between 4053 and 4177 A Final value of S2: 1.5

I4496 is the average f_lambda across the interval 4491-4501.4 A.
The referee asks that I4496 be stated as 8.49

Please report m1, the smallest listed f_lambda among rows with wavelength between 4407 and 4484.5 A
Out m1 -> 7.31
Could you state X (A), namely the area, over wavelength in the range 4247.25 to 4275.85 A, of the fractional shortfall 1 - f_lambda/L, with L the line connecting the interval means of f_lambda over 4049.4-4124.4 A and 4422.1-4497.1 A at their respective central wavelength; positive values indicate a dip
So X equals 1.5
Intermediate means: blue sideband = 6.29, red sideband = 8.2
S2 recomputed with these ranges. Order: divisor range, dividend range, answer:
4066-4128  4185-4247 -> 1.15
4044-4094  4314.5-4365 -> 1.29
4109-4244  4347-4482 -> 1.31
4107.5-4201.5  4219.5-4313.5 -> 1.06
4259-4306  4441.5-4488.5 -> 1.39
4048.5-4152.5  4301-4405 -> 1.25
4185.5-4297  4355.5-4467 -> 1.24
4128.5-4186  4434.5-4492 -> 1.46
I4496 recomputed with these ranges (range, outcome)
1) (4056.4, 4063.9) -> 6.65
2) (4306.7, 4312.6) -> 5.77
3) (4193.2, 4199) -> 6.59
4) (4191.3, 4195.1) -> 6.8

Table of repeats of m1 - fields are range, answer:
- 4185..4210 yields 6.08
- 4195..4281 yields 5.91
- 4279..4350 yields 5.24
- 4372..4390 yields 6.21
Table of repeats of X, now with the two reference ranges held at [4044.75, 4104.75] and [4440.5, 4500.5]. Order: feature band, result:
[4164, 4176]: 0.3 A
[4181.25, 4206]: 1.1 A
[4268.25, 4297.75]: 3.5 A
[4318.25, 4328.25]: 0.3 A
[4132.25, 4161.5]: 0.2 A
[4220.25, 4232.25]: 0.6 A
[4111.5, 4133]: 0.6 A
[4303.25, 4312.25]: 2.2 A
